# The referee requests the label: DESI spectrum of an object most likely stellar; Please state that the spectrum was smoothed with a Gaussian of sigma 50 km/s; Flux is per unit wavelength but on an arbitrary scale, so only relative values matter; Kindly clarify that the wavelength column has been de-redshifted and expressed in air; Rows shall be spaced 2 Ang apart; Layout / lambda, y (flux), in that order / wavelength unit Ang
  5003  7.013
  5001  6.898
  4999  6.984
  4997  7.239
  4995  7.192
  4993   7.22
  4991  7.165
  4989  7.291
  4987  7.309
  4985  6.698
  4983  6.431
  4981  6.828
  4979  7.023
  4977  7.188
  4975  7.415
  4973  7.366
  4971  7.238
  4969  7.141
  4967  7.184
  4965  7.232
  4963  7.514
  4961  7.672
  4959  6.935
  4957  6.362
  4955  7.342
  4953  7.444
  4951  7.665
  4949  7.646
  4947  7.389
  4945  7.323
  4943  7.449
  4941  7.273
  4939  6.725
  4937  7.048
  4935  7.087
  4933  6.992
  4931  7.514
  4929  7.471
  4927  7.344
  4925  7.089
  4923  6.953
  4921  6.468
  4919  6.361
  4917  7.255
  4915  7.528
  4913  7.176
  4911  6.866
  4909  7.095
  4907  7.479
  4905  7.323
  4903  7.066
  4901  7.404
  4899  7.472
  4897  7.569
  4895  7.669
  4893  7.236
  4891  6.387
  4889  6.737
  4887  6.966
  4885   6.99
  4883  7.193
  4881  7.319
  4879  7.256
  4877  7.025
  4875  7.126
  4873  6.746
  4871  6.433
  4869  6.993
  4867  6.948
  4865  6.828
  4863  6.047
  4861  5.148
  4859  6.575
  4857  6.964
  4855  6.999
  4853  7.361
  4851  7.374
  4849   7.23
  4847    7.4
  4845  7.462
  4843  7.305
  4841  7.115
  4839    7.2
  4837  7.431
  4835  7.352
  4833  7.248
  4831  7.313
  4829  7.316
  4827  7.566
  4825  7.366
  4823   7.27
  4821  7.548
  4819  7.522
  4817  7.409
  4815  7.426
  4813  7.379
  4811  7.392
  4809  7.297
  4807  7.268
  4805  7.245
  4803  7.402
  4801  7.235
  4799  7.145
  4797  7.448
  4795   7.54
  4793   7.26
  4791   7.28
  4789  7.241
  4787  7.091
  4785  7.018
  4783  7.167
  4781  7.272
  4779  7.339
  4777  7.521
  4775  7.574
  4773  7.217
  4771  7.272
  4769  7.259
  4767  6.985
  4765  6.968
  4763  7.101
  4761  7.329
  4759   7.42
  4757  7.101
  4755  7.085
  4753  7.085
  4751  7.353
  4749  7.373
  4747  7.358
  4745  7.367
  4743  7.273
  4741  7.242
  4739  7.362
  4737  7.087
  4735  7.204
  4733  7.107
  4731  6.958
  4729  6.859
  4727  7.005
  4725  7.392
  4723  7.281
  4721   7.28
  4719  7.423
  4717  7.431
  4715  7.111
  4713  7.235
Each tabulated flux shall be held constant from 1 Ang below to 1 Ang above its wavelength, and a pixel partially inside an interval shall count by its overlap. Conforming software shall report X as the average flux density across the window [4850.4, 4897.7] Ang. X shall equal 6.9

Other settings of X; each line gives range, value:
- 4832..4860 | 7.22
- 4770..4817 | 7.31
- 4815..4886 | 7.1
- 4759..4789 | 7.23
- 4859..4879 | 6.62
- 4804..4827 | 7.38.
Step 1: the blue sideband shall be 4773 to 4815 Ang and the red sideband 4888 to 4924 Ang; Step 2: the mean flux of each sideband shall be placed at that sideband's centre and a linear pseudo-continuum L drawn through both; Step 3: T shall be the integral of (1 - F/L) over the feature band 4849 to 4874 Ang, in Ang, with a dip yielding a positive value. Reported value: 1.6 Ang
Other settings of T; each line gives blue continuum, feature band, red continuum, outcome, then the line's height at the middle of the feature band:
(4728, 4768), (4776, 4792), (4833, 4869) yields -0.28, 7.11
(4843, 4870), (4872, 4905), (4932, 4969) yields -0.63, 7.01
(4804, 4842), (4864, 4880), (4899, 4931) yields 0.71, 7.24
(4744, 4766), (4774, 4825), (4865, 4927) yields -1.08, 7.18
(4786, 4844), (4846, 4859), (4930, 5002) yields 0.22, 7.29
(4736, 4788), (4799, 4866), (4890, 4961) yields 0.34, 7.22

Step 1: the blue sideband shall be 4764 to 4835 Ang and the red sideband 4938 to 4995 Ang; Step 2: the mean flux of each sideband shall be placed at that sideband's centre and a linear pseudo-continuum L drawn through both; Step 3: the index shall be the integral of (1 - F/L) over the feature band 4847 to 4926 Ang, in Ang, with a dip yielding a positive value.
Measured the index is 2.76 Ang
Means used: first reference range 7.31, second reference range 7.2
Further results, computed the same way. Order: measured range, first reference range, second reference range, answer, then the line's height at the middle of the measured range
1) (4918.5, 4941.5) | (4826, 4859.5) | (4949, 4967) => 0.77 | 7.28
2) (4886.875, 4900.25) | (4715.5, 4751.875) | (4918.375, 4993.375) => 0.03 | 7.18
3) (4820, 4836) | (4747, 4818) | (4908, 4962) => -0.29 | 7.24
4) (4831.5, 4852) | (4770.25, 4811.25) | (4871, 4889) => -0.49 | 7.14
